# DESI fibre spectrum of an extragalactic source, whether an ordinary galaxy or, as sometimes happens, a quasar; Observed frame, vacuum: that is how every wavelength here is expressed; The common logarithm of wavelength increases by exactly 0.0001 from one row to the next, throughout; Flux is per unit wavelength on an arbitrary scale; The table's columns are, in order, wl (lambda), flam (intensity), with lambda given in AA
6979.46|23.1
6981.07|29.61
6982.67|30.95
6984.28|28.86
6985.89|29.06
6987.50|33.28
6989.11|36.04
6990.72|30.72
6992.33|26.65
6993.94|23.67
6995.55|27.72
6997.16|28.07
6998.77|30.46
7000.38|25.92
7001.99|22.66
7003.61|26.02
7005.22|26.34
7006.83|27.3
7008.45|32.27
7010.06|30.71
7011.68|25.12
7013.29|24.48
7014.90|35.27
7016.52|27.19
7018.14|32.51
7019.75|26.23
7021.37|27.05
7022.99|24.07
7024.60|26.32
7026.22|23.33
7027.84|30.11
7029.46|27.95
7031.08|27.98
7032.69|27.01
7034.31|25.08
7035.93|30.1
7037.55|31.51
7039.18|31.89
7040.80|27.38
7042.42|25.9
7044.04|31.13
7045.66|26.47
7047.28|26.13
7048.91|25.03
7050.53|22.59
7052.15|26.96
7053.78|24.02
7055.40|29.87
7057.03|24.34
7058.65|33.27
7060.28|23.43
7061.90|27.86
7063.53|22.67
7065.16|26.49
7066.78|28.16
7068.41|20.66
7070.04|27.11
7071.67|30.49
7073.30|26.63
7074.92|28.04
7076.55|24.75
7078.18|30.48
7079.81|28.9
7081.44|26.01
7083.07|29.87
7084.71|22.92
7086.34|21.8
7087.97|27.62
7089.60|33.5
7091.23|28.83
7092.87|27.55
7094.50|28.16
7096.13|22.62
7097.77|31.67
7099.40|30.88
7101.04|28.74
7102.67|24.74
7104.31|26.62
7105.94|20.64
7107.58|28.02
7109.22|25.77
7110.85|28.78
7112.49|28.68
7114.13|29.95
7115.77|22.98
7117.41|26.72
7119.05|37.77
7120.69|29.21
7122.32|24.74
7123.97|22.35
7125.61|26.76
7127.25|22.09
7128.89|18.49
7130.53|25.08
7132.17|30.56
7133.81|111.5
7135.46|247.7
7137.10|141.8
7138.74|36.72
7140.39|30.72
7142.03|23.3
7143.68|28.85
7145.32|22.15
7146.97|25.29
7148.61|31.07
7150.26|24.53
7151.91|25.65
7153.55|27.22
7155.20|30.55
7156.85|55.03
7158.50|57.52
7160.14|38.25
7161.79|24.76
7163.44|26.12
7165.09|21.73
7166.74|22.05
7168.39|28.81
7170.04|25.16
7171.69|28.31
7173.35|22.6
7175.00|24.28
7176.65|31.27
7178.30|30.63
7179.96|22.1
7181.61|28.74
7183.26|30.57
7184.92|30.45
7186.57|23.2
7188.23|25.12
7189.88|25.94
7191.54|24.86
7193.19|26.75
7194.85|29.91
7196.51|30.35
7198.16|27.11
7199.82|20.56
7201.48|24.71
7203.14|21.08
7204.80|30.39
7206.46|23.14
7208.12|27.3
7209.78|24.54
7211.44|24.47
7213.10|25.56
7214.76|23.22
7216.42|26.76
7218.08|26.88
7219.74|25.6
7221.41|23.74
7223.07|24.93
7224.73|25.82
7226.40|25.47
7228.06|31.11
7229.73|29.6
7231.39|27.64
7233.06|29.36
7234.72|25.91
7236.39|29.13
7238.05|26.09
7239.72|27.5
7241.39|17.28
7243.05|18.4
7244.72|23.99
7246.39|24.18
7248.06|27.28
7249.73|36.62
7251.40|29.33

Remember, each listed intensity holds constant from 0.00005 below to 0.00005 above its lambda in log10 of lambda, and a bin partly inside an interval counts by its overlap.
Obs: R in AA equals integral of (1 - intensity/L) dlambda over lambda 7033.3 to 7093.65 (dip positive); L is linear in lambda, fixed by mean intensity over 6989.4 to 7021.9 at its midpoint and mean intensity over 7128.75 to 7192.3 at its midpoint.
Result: 9.4 AA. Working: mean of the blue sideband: 28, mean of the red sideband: 39.4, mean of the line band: 27.2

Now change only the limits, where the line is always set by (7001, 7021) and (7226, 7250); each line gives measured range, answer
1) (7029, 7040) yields -0.4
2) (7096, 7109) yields 0.2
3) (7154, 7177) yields -3.6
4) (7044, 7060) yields 0.6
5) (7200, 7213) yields 0.9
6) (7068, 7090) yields 0.4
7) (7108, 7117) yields 0.0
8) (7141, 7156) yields 0.3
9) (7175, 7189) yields -0.4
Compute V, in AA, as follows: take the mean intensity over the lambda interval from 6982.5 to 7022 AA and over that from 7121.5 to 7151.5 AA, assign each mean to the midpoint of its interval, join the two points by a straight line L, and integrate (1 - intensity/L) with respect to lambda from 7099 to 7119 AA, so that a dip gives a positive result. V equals 7.9 AA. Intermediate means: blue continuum 28.5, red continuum 49.3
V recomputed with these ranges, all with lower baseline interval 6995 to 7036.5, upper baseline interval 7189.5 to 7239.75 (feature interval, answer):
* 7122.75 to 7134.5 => -3.8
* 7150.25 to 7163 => -4.4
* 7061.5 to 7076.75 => 0.5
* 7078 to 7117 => -0.3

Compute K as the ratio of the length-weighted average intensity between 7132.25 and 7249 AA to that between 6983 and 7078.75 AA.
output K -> 1.20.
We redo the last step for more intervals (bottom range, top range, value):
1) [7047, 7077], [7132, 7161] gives 2.11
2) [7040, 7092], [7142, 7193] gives 1.07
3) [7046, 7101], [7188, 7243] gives 0.96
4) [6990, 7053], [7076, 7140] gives 1.38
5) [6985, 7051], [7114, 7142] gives 1.85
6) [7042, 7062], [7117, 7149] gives 1.82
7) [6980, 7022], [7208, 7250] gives 0.91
